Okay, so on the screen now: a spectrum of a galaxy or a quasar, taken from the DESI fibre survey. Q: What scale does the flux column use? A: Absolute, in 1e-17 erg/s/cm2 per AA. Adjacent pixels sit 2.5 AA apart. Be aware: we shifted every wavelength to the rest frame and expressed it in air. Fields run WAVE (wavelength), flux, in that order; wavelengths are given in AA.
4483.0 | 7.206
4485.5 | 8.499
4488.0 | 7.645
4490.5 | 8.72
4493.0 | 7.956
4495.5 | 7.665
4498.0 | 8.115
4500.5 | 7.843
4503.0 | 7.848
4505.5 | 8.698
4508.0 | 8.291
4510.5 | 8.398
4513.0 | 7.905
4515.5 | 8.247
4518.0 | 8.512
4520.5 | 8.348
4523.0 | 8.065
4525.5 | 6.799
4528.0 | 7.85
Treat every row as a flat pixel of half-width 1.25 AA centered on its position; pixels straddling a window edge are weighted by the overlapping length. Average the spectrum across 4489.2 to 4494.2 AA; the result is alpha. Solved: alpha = 8.33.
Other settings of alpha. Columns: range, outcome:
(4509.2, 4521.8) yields 8.28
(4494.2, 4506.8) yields 8.03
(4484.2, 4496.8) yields 8.09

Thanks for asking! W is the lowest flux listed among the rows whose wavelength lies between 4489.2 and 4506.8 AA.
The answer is 7.665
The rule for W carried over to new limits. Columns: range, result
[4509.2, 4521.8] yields 7.905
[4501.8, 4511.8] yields 7.848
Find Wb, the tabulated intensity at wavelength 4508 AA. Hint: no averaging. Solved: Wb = 8.291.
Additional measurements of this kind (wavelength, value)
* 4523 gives 8.065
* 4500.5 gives 7.843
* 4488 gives 7.645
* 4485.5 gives 8.499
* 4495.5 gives 7.665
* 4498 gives 8.115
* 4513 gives 7.905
